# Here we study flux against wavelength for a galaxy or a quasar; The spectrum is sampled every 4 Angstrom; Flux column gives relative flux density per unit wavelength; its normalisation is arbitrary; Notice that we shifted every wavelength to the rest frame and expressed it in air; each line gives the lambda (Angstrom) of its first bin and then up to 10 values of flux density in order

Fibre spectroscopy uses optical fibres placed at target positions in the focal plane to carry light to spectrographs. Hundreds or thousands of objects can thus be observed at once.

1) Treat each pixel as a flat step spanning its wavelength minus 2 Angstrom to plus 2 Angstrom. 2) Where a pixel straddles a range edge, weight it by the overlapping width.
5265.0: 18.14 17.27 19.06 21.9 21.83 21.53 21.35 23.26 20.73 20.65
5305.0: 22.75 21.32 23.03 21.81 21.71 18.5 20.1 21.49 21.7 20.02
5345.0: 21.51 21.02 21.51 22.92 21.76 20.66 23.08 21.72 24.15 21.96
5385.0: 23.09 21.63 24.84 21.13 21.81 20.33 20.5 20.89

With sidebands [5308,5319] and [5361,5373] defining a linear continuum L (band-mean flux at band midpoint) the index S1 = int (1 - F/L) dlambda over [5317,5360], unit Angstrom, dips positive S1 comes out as 1.7 Angstrom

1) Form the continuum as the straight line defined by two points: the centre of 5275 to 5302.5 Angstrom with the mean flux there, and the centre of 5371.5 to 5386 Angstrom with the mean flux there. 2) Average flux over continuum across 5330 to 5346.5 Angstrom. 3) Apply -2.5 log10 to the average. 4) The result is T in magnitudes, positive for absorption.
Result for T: 0.06 mag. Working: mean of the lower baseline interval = 21.6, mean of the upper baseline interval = 22.7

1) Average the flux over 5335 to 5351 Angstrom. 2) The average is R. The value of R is 21.1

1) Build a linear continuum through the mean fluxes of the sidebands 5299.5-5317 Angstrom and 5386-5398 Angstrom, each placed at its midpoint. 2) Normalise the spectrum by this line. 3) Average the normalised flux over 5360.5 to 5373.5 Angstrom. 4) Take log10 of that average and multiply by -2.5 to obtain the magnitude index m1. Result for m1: 0.032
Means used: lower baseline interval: 22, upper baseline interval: 22.7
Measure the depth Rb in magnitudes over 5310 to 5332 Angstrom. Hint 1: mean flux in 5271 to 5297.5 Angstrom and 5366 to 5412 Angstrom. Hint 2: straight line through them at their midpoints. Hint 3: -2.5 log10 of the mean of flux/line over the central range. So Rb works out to 0.03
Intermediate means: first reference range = 21.4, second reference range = 22.1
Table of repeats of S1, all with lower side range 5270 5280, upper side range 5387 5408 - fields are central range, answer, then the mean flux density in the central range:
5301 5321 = -1.2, 22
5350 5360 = -0.3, 22.1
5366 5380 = -0.8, 22.7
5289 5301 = -0.6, 21.7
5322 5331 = 0.6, 19.6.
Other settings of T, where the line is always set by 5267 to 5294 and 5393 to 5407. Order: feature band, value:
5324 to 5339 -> 0.03 mag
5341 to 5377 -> -0.02 mag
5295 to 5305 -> -0.01 mag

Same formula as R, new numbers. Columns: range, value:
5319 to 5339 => 20.7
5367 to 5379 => 23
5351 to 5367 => 21.7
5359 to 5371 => 21.8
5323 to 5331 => 19.3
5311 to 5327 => 21.3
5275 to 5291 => 21.7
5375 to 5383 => 23.1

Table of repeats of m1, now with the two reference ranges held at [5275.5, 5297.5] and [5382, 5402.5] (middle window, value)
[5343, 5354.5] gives 0.04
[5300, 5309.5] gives 0.01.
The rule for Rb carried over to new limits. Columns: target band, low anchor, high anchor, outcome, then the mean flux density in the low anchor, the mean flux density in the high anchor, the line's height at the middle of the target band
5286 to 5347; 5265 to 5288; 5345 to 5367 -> -0.02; 20.2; 21.6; 20.9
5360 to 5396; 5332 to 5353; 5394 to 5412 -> -0.07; 21.2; 21.2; 21.2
